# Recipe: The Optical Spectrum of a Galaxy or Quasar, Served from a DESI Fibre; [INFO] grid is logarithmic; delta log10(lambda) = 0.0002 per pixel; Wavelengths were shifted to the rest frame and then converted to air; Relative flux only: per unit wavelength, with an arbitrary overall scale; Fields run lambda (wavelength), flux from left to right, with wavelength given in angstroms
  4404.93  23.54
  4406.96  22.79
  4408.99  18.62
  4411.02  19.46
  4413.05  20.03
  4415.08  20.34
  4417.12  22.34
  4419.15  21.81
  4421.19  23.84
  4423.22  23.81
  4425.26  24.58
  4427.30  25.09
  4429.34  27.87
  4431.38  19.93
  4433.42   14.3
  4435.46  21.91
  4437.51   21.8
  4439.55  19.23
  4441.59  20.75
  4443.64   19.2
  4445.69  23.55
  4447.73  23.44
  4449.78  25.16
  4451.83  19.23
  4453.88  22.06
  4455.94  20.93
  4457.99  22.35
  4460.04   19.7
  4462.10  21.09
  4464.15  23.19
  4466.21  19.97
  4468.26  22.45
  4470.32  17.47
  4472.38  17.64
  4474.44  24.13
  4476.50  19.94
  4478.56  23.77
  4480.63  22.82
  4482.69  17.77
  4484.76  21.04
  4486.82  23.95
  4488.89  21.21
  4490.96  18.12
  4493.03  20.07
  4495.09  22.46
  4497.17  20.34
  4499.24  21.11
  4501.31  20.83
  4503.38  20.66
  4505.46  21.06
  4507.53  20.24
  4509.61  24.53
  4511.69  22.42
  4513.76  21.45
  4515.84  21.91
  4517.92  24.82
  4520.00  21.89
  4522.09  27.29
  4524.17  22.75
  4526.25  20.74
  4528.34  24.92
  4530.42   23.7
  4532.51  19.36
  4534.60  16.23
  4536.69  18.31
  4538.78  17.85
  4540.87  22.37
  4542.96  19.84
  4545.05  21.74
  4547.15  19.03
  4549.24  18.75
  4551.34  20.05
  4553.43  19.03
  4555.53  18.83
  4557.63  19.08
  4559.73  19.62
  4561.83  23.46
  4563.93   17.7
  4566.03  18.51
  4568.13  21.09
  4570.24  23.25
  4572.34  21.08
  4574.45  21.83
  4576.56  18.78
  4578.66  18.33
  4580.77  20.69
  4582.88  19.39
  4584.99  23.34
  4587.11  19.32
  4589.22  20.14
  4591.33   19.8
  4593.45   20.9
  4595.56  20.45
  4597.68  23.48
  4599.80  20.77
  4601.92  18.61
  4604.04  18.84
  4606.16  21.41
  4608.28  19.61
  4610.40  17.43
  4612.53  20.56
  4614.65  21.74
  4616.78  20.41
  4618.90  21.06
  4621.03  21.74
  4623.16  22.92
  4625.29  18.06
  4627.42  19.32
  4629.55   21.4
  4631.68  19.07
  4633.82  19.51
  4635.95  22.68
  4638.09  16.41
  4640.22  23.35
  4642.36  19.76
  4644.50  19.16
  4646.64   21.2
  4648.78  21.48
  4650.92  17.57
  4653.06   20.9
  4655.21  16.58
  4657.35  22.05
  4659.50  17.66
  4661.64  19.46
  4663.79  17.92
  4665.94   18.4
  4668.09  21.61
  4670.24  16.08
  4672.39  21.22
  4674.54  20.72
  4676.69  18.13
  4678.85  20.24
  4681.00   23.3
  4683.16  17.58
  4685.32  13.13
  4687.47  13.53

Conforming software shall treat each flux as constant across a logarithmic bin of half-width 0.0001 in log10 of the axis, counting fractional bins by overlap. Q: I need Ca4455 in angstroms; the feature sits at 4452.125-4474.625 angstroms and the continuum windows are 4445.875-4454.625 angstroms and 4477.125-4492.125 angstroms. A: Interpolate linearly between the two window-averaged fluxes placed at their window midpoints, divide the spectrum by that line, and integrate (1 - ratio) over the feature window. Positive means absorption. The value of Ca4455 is 1.3 angstroms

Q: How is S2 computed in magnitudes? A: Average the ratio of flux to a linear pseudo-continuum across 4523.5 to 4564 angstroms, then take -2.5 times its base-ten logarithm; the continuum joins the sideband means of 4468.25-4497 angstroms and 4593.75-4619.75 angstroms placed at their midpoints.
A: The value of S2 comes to 0.02 mag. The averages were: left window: 20.8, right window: 20.4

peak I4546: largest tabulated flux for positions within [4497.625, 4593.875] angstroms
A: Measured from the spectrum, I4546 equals 27.29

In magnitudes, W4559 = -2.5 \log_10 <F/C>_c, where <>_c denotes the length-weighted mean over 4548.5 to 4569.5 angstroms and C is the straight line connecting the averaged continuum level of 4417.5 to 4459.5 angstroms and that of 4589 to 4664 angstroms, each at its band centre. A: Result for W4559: 0.06 mag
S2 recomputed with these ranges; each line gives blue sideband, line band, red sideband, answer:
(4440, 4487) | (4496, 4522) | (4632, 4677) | -0.054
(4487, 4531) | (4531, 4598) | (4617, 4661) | 0.061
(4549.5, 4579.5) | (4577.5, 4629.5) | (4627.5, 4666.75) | -0.027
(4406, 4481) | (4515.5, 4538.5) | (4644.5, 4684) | -0.054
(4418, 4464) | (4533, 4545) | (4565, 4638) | 0.098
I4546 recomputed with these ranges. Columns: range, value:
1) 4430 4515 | 25.16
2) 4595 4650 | 23.48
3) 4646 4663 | 22.05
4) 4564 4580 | 23.25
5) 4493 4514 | 24.53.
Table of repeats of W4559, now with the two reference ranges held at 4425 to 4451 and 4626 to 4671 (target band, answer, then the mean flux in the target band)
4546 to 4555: 0.08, 19.2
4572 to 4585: 0.01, 20.2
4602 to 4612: 0.04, 19.3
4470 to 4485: 0.04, 20.7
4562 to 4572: 0.00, 20.5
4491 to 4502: 0.03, 20.7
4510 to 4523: -0.11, 23.3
